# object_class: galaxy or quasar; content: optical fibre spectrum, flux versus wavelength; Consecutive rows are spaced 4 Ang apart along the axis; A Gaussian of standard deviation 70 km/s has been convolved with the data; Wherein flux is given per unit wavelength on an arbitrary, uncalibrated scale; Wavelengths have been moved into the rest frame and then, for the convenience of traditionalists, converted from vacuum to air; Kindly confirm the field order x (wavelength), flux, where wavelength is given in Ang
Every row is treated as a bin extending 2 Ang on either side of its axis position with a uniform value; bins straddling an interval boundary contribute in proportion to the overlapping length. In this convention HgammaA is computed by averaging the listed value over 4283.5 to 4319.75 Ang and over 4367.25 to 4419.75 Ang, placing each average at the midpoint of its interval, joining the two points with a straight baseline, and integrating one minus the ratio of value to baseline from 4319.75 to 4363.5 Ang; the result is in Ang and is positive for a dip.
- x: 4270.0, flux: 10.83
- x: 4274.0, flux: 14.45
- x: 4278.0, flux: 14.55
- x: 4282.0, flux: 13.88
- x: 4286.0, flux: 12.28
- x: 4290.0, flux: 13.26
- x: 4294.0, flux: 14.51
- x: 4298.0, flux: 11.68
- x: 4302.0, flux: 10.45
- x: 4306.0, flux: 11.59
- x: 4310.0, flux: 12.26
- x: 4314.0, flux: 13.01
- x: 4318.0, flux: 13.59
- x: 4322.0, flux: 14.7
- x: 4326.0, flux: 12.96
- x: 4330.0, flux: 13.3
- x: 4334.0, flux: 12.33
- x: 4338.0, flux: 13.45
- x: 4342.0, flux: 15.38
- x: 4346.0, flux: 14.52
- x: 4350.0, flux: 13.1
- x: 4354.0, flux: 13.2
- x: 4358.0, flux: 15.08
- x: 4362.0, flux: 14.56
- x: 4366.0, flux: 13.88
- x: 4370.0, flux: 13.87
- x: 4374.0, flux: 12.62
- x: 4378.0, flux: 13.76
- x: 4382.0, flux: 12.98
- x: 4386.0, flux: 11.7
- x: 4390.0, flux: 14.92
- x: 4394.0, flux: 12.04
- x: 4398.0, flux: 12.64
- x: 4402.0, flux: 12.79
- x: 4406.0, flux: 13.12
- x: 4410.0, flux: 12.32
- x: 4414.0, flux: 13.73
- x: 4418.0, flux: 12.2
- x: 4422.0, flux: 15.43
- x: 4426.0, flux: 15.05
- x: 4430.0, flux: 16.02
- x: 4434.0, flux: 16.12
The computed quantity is -3.9 Ang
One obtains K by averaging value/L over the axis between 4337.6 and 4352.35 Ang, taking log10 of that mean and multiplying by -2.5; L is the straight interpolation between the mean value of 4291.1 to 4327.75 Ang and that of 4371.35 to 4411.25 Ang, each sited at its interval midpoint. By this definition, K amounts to -0.11 mag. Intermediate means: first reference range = 12.8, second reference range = 12.9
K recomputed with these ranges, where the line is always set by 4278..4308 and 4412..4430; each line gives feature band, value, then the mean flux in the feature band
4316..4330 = -0.05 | 13.7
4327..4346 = -0.04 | 13.7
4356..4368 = -0.07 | 14.5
